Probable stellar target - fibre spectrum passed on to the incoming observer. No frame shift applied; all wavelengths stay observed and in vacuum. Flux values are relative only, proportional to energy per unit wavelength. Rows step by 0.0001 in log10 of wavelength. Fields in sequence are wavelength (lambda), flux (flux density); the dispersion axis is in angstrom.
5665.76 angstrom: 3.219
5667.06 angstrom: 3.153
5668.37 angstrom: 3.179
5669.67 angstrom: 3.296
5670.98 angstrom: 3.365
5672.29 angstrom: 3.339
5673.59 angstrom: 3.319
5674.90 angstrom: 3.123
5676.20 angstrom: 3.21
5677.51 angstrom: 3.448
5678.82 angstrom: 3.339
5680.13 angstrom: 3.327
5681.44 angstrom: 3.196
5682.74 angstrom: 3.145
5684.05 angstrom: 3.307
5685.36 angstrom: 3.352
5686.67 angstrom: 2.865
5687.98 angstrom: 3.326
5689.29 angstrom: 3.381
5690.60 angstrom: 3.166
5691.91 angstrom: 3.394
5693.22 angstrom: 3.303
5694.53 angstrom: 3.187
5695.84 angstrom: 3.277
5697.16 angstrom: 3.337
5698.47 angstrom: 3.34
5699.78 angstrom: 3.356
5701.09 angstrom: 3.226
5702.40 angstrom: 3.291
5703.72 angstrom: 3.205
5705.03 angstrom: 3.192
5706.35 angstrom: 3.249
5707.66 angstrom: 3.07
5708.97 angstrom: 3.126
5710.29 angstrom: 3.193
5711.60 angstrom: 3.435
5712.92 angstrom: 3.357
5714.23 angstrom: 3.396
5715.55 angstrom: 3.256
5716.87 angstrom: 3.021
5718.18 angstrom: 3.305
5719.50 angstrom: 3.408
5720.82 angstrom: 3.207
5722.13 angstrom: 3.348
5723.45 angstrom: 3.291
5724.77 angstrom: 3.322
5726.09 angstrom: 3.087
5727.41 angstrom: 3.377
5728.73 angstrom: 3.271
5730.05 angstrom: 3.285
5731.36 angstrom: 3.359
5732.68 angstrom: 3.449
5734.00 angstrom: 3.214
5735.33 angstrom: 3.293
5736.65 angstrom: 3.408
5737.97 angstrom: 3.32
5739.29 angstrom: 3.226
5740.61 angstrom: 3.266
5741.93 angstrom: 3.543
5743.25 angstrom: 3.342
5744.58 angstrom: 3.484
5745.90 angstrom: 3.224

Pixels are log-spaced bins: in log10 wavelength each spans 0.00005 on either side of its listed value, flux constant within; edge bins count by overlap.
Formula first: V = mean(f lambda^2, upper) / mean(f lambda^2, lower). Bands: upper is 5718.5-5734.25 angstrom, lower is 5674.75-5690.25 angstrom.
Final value 1.0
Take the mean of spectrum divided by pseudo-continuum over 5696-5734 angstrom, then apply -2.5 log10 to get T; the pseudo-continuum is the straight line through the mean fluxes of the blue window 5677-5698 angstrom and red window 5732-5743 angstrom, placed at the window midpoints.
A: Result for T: 0.011 mag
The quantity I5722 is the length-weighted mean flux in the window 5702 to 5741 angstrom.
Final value 3.27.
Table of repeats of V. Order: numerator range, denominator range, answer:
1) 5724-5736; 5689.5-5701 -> 1.01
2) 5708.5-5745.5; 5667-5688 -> 1.03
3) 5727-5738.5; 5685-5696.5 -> 1.04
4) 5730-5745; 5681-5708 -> 1.05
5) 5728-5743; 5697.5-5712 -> 1.04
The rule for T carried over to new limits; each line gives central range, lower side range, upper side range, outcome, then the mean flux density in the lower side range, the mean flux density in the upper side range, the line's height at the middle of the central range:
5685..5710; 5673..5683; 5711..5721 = 0.014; 3.27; 3.3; 3.28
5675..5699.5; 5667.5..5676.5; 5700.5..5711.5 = -0.011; 3.26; 3.21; 3.24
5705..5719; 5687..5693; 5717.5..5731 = 0.018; 3.29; 3.29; 3.29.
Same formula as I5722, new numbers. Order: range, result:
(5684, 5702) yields 3.27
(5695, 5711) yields 3.24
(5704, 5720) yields 3.25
